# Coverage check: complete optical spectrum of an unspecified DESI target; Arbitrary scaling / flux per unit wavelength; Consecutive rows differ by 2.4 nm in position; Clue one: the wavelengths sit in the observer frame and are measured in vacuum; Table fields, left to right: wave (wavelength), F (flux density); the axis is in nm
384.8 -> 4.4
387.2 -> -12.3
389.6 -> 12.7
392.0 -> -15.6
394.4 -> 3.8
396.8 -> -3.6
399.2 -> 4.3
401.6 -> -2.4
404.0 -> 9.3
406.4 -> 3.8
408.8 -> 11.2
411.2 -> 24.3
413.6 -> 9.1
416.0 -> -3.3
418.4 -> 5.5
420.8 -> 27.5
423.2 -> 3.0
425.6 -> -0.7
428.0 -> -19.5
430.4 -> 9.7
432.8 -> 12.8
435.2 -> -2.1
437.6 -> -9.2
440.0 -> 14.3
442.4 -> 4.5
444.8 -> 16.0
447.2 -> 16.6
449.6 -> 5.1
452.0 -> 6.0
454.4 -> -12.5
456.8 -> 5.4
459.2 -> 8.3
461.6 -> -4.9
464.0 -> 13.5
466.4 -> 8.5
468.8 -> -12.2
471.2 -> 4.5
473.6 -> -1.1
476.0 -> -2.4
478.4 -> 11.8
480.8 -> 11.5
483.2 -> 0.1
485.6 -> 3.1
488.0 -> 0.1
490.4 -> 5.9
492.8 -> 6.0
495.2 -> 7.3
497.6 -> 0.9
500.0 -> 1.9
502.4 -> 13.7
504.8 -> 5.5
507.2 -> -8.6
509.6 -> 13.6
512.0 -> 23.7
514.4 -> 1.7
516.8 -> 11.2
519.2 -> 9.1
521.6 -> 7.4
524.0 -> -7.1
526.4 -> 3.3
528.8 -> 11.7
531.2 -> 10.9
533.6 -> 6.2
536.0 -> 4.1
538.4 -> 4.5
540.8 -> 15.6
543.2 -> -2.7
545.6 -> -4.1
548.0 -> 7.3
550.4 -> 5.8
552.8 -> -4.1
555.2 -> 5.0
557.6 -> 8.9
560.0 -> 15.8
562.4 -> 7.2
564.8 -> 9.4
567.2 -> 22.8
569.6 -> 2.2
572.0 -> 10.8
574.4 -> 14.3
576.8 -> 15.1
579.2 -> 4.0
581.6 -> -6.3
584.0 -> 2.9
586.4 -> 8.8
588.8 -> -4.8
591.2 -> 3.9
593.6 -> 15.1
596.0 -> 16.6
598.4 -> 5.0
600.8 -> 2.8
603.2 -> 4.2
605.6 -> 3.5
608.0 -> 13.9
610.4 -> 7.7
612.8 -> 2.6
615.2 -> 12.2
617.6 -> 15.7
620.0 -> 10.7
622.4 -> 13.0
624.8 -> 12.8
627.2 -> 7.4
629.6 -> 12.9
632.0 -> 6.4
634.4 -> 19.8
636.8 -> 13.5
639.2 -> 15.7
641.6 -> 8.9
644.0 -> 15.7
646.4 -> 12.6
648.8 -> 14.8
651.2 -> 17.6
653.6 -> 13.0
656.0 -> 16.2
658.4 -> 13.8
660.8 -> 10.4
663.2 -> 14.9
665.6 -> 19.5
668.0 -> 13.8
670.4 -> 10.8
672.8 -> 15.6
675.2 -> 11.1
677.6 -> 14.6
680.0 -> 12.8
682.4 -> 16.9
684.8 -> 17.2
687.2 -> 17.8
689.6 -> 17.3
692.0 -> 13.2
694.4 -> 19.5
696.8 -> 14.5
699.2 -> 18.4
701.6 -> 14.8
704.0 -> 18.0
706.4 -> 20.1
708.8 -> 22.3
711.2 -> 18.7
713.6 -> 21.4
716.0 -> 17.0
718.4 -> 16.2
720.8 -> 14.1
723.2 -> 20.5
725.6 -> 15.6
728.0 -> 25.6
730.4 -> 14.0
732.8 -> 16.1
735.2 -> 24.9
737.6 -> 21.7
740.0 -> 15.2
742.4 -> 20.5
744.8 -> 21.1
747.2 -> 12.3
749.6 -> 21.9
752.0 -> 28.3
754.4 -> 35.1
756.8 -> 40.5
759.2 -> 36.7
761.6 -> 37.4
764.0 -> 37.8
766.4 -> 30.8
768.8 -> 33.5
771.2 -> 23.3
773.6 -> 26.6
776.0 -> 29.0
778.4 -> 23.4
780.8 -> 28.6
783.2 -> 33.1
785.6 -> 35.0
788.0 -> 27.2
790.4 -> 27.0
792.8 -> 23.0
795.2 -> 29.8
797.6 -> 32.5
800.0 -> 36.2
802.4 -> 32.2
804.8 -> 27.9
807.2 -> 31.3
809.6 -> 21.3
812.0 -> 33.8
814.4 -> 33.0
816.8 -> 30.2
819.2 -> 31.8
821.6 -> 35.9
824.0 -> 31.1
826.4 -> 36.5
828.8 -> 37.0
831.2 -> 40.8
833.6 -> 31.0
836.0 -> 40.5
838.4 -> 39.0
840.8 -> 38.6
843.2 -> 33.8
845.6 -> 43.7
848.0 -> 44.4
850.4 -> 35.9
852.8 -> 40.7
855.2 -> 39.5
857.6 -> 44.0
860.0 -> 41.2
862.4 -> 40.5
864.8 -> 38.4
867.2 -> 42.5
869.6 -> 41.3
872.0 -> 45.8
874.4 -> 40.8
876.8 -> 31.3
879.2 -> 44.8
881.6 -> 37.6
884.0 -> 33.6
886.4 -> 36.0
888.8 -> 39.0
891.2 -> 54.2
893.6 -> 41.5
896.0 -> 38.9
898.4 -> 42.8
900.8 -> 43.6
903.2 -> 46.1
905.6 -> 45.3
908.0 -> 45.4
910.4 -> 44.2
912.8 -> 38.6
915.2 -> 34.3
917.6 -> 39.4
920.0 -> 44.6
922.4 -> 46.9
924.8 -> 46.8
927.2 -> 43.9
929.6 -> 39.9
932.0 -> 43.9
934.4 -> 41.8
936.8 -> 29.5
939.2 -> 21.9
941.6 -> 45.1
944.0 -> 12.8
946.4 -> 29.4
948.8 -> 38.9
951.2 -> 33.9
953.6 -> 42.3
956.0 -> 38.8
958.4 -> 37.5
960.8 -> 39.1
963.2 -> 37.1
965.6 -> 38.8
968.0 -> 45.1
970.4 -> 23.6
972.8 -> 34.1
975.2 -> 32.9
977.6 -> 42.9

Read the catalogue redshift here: 0.880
